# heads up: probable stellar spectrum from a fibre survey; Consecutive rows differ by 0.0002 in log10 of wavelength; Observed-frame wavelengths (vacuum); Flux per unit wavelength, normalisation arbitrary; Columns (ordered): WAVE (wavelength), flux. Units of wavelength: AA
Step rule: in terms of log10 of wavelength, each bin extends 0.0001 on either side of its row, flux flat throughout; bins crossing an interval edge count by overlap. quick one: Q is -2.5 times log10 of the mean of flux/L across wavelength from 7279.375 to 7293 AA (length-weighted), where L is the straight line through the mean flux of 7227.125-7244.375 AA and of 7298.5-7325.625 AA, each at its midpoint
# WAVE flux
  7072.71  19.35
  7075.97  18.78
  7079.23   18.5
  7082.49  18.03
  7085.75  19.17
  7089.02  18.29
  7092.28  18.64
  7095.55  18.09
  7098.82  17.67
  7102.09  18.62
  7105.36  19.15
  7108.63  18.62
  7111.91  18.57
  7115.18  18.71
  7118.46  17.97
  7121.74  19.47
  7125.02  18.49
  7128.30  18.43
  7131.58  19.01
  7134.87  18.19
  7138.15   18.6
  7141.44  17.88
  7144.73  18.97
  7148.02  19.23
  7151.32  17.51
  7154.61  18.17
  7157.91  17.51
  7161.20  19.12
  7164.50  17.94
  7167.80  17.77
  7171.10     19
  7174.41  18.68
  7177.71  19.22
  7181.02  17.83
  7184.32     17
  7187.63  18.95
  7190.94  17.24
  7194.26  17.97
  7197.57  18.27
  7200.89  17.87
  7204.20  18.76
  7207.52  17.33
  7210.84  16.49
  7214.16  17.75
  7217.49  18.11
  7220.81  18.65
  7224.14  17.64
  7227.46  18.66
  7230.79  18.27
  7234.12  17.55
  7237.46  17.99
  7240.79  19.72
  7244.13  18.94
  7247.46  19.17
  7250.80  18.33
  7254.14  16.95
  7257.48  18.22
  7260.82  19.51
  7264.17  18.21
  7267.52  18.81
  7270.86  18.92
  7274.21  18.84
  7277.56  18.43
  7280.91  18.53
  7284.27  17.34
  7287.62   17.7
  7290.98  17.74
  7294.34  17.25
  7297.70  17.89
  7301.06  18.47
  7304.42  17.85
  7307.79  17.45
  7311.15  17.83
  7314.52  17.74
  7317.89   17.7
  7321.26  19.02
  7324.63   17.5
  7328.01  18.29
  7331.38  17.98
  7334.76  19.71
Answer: 0.02 mag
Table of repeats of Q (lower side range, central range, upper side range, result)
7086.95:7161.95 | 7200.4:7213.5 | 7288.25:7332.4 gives 0.037 mag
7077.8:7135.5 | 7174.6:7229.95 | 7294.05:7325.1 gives 0.014 mag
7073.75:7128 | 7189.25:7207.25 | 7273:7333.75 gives 0.019 mag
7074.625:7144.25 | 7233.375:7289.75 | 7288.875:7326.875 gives -0.025 mag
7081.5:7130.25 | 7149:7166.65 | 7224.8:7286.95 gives 0.025 mag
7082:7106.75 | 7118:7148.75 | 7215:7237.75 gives -0.016 mag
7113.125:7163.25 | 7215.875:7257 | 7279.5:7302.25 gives -0.016 mag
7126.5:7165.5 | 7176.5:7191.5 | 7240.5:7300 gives 0.018 mag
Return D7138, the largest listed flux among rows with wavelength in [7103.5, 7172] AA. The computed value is 19.47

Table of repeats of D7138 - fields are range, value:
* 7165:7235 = 19.22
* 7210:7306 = 19.72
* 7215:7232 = 18.66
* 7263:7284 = 18.92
